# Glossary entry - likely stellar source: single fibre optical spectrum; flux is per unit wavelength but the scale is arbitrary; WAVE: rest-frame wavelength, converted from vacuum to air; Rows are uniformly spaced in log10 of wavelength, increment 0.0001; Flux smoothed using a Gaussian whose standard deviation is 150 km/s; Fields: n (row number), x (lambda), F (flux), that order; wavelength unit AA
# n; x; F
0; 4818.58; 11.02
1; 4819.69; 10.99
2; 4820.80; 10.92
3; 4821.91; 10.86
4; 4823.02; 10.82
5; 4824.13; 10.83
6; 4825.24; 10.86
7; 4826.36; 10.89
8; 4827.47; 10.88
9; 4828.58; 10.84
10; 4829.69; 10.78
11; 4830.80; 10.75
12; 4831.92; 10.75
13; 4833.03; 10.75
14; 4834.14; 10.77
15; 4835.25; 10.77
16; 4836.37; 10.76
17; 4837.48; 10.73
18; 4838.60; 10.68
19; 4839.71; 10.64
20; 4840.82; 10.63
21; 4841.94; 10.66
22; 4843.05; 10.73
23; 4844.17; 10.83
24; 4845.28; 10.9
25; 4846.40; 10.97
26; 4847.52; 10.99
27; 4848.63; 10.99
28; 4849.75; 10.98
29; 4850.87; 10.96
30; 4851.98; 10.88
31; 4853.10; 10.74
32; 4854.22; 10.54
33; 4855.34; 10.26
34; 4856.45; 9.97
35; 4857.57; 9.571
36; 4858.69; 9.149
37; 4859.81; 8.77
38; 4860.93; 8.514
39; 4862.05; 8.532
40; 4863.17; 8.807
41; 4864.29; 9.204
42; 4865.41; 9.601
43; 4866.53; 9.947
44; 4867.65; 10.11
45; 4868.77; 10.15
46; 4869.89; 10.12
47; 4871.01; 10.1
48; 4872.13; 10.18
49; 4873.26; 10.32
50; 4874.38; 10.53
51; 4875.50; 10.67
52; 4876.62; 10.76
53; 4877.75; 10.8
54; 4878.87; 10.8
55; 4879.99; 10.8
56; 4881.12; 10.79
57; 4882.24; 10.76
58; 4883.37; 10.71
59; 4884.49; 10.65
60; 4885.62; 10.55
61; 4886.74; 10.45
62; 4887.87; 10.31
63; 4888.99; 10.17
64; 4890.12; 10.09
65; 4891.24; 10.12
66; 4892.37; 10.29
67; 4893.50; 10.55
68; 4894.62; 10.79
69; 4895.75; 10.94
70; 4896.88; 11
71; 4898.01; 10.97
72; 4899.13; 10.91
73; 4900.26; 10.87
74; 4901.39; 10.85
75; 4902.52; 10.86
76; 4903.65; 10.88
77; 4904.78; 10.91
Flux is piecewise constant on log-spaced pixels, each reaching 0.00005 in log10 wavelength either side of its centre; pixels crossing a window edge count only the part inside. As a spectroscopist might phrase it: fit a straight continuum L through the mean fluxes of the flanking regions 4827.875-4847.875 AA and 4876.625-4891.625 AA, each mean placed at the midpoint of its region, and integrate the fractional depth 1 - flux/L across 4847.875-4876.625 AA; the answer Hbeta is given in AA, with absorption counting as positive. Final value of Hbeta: 1.8 AA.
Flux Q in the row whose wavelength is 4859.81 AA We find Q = 8.77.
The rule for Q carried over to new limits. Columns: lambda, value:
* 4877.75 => 10.8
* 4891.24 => 10.12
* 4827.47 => 10.88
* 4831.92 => 10.75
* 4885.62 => 10.55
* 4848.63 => 10.99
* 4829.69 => 10.78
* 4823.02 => 10.82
